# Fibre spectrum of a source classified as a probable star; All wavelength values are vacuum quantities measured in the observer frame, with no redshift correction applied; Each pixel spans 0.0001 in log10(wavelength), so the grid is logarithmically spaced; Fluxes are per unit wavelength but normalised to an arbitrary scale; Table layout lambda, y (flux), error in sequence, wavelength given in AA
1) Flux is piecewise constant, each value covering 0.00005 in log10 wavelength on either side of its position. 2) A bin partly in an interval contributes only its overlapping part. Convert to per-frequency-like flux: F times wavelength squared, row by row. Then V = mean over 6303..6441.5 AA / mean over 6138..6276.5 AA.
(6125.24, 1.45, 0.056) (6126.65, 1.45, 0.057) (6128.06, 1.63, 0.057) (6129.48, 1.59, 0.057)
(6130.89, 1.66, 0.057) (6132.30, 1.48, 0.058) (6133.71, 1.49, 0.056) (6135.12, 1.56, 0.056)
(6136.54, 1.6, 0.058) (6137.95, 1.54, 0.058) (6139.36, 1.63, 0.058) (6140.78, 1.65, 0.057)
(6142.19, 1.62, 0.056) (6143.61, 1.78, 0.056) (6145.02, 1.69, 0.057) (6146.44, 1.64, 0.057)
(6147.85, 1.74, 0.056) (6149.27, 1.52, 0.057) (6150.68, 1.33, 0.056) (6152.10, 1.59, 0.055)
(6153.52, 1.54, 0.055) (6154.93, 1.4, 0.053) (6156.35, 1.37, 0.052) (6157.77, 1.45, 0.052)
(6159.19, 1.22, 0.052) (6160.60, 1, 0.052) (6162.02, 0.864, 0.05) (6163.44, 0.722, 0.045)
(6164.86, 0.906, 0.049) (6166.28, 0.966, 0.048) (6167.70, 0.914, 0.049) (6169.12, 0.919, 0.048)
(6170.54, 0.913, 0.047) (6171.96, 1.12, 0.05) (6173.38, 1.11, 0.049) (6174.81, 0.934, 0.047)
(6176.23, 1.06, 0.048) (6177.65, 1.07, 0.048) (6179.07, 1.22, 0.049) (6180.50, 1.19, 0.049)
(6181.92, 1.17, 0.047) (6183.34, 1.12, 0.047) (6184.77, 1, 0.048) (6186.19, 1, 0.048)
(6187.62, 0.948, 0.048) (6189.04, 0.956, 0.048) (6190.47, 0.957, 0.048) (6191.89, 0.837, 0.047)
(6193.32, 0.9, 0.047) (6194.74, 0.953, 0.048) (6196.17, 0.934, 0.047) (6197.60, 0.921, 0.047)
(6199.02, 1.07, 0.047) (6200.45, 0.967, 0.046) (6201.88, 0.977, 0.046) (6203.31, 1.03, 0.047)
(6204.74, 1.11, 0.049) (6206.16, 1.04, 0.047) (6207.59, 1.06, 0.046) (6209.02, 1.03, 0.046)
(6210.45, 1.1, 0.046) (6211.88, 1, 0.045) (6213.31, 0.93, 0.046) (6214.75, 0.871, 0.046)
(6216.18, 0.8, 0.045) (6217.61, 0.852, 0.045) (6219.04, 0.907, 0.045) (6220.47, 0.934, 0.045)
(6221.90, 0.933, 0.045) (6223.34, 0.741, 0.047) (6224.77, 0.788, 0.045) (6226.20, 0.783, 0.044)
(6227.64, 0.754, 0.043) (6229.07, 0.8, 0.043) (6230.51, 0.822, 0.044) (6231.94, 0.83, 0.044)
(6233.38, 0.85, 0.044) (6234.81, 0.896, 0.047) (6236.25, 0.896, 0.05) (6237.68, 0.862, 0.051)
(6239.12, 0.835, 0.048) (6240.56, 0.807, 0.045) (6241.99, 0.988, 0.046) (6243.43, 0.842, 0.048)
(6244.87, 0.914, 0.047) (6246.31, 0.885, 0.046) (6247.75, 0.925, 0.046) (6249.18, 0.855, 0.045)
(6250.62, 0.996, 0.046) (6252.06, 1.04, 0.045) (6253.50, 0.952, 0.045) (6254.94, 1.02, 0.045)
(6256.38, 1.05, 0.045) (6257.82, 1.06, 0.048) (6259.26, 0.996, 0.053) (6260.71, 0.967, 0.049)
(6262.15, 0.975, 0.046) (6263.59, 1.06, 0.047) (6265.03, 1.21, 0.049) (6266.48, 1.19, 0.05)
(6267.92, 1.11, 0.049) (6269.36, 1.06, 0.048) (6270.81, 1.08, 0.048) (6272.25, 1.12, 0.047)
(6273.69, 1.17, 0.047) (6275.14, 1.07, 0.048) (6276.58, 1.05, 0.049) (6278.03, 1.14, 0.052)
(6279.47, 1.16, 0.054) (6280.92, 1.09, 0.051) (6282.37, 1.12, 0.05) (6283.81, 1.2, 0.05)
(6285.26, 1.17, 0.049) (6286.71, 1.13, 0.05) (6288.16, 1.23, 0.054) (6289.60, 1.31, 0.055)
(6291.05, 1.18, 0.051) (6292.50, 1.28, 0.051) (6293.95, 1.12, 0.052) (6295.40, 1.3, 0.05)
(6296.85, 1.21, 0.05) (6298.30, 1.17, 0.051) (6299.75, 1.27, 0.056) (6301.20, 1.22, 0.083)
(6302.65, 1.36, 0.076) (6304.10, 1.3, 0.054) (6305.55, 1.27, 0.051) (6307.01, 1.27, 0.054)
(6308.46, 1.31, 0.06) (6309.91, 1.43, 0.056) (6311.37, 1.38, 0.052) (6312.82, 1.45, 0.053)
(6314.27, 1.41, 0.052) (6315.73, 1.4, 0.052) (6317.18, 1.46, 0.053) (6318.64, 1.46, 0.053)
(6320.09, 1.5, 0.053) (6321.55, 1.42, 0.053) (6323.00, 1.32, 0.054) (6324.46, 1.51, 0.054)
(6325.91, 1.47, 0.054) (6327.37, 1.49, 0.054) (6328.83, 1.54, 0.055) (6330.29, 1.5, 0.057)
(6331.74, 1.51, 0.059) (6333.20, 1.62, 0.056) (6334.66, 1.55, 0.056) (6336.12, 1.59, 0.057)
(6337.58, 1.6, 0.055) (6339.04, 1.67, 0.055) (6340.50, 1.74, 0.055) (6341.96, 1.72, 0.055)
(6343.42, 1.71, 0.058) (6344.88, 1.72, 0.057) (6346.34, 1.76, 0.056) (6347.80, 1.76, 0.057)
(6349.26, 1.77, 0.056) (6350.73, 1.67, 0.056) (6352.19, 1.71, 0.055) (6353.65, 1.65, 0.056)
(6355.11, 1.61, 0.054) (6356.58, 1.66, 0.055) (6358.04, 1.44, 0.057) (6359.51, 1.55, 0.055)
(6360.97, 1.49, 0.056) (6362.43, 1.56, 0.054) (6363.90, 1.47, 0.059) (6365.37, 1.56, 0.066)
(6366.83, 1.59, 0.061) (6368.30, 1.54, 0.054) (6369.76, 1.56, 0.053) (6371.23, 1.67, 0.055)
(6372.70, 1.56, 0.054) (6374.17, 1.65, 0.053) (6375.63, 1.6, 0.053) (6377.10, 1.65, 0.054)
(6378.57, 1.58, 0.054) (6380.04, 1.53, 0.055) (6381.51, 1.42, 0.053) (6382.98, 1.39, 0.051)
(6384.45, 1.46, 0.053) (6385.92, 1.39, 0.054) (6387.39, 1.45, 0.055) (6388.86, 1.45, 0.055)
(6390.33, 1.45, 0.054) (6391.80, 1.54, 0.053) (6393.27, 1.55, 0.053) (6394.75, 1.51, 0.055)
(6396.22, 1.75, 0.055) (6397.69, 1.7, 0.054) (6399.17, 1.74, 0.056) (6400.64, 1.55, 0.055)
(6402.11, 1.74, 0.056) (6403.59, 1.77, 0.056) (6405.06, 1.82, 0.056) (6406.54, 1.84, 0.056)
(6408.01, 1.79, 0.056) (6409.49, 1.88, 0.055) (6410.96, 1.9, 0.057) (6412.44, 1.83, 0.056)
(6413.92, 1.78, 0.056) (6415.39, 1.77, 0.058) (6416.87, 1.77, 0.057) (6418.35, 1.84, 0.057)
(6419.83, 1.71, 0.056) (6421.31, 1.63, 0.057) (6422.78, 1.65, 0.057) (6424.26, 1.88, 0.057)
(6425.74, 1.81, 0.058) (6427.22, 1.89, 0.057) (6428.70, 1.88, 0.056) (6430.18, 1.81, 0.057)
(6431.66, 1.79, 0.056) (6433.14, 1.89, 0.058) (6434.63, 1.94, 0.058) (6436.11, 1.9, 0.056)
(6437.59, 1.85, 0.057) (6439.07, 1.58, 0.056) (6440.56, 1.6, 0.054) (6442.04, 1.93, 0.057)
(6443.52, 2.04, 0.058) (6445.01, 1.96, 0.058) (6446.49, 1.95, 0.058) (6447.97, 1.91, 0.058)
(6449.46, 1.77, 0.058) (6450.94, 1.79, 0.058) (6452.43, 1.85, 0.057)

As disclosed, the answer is 1.61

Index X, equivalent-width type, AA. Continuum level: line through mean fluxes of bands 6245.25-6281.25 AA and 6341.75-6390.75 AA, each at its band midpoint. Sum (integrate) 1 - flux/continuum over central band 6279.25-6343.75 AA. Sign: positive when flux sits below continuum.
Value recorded -3.9 AA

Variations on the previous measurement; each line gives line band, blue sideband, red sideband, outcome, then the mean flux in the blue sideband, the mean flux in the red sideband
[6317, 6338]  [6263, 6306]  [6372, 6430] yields -2.2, 1.18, 1.67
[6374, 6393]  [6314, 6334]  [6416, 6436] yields 1.9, 1.47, 1.81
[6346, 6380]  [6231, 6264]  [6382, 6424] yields -3.0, 0.933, 1.67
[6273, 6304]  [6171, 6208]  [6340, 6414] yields 3.6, 1.02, 1.63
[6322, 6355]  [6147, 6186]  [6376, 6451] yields -1.3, 1.16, 1.72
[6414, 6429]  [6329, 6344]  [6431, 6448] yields 0.3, 1.62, 1.86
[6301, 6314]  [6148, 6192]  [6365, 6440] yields 1.0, 1.12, 1.68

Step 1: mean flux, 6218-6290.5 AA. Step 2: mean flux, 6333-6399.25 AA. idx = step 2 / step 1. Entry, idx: 1.60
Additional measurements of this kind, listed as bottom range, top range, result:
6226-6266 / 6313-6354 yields 1.70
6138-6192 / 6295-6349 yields 1.21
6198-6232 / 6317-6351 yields 1.72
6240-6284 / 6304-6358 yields 1.49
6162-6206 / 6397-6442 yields 1.80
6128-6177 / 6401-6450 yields 1.36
